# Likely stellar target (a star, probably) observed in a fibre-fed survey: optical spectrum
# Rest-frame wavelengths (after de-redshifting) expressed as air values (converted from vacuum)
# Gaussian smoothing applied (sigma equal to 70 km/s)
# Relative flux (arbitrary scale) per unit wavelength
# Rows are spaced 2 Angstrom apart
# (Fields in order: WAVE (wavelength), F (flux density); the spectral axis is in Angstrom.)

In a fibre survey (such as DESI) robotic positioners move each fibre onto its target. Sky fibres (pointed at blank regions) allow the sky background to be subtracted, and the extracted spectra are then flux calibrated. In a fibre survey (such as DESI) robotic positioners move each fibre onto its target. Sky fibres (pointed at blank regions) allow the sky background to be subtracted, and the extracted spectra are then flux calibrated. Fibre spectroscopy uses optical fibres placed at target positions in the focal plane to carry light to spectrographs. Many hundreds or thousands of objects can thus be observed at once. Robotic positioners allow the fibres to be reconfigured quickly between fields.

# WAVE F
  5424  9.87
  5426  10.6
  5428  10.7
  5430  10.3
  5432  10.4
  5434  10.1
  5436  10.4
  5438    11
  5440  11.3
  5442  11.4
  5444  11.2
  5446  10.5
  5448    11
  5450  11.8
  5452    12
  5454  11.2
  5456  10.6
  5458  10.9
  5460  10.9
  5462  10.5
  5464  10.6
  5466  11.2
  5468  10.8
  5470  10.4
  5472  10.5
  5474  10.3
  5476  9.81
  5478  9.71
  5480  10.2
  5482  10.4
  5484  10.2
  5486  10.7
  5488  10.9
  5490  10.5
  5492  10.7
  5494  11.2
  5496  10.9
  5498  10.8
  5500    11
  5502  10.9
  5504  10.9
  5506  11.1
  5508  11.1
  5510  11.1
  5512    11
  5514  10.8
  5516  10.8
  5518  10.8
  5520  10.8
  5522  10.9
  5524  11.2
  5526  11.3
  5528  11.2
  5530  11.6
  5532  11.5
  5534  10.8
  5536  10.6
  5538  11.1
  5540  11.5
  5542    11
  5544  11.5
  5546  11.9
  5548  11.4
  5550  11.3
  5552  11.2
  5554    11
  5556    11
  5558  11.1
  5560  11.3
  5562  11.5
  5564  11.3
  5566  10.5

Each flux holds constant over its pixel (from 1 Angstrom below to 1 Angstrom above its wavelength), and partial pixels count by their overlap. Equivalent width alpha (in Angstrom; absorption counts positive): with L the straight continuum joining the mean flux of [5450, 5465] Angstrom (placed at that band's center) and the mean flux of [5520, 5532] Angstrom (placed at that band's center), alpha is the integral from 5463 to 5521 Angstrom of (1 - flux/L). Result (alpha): 2.2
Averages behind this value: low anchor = 11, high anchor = 11.2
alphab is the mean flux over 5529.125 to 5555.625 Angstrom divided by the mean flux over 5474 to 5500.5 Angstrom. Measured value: 1.1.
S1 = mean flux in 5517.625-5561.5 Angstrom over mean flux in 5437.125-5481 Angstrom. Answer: 1.04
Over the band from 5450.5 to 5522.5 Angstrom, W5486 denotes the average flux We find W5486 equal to 10.8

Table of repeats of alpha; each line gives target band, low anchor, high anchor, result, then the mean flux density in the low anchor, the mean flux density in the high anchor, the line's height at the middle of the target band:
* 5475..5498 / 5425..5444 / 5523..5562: 1.0 Angstrom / 10.7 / 11.2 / 11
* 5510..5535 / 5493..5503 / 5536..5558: 0.1 Angstrom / 11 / 11.2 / 11.1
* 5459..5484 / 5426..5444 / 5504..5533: 1.0 Angstrom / 10.7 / 11.1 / 10.9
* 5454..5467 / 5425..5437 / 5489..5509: -0.2 Angstrom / 10.4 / 10.9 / 10.6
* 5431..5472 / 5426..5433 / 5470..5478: -2.3 Angstrom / 10.5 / 10.2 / 10.3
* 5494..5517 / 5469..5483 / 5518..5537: -0.6 Angstrom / 10.2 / 11.1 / 10.7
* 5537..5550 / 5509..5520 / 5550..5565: -0.3 Angstrom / 10.9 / 11.2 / 11.1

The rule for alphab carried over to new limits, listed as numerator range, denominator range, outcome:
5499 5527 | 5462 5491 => 1.05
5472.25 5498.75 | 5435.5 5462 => 0.95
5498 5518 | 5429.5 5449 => 1.02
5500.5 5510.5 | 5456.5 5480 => 1.05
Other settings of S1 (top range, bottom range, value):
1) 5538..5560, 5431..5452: 1.03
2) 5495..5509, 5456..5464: 1.02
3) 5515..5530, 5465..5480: 1.06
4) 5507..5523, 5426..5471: 1.00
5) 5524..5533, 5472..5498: 1.09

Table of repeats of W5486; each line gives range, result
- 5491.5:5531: 11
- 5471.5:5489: 10.3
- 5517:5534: 11.1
